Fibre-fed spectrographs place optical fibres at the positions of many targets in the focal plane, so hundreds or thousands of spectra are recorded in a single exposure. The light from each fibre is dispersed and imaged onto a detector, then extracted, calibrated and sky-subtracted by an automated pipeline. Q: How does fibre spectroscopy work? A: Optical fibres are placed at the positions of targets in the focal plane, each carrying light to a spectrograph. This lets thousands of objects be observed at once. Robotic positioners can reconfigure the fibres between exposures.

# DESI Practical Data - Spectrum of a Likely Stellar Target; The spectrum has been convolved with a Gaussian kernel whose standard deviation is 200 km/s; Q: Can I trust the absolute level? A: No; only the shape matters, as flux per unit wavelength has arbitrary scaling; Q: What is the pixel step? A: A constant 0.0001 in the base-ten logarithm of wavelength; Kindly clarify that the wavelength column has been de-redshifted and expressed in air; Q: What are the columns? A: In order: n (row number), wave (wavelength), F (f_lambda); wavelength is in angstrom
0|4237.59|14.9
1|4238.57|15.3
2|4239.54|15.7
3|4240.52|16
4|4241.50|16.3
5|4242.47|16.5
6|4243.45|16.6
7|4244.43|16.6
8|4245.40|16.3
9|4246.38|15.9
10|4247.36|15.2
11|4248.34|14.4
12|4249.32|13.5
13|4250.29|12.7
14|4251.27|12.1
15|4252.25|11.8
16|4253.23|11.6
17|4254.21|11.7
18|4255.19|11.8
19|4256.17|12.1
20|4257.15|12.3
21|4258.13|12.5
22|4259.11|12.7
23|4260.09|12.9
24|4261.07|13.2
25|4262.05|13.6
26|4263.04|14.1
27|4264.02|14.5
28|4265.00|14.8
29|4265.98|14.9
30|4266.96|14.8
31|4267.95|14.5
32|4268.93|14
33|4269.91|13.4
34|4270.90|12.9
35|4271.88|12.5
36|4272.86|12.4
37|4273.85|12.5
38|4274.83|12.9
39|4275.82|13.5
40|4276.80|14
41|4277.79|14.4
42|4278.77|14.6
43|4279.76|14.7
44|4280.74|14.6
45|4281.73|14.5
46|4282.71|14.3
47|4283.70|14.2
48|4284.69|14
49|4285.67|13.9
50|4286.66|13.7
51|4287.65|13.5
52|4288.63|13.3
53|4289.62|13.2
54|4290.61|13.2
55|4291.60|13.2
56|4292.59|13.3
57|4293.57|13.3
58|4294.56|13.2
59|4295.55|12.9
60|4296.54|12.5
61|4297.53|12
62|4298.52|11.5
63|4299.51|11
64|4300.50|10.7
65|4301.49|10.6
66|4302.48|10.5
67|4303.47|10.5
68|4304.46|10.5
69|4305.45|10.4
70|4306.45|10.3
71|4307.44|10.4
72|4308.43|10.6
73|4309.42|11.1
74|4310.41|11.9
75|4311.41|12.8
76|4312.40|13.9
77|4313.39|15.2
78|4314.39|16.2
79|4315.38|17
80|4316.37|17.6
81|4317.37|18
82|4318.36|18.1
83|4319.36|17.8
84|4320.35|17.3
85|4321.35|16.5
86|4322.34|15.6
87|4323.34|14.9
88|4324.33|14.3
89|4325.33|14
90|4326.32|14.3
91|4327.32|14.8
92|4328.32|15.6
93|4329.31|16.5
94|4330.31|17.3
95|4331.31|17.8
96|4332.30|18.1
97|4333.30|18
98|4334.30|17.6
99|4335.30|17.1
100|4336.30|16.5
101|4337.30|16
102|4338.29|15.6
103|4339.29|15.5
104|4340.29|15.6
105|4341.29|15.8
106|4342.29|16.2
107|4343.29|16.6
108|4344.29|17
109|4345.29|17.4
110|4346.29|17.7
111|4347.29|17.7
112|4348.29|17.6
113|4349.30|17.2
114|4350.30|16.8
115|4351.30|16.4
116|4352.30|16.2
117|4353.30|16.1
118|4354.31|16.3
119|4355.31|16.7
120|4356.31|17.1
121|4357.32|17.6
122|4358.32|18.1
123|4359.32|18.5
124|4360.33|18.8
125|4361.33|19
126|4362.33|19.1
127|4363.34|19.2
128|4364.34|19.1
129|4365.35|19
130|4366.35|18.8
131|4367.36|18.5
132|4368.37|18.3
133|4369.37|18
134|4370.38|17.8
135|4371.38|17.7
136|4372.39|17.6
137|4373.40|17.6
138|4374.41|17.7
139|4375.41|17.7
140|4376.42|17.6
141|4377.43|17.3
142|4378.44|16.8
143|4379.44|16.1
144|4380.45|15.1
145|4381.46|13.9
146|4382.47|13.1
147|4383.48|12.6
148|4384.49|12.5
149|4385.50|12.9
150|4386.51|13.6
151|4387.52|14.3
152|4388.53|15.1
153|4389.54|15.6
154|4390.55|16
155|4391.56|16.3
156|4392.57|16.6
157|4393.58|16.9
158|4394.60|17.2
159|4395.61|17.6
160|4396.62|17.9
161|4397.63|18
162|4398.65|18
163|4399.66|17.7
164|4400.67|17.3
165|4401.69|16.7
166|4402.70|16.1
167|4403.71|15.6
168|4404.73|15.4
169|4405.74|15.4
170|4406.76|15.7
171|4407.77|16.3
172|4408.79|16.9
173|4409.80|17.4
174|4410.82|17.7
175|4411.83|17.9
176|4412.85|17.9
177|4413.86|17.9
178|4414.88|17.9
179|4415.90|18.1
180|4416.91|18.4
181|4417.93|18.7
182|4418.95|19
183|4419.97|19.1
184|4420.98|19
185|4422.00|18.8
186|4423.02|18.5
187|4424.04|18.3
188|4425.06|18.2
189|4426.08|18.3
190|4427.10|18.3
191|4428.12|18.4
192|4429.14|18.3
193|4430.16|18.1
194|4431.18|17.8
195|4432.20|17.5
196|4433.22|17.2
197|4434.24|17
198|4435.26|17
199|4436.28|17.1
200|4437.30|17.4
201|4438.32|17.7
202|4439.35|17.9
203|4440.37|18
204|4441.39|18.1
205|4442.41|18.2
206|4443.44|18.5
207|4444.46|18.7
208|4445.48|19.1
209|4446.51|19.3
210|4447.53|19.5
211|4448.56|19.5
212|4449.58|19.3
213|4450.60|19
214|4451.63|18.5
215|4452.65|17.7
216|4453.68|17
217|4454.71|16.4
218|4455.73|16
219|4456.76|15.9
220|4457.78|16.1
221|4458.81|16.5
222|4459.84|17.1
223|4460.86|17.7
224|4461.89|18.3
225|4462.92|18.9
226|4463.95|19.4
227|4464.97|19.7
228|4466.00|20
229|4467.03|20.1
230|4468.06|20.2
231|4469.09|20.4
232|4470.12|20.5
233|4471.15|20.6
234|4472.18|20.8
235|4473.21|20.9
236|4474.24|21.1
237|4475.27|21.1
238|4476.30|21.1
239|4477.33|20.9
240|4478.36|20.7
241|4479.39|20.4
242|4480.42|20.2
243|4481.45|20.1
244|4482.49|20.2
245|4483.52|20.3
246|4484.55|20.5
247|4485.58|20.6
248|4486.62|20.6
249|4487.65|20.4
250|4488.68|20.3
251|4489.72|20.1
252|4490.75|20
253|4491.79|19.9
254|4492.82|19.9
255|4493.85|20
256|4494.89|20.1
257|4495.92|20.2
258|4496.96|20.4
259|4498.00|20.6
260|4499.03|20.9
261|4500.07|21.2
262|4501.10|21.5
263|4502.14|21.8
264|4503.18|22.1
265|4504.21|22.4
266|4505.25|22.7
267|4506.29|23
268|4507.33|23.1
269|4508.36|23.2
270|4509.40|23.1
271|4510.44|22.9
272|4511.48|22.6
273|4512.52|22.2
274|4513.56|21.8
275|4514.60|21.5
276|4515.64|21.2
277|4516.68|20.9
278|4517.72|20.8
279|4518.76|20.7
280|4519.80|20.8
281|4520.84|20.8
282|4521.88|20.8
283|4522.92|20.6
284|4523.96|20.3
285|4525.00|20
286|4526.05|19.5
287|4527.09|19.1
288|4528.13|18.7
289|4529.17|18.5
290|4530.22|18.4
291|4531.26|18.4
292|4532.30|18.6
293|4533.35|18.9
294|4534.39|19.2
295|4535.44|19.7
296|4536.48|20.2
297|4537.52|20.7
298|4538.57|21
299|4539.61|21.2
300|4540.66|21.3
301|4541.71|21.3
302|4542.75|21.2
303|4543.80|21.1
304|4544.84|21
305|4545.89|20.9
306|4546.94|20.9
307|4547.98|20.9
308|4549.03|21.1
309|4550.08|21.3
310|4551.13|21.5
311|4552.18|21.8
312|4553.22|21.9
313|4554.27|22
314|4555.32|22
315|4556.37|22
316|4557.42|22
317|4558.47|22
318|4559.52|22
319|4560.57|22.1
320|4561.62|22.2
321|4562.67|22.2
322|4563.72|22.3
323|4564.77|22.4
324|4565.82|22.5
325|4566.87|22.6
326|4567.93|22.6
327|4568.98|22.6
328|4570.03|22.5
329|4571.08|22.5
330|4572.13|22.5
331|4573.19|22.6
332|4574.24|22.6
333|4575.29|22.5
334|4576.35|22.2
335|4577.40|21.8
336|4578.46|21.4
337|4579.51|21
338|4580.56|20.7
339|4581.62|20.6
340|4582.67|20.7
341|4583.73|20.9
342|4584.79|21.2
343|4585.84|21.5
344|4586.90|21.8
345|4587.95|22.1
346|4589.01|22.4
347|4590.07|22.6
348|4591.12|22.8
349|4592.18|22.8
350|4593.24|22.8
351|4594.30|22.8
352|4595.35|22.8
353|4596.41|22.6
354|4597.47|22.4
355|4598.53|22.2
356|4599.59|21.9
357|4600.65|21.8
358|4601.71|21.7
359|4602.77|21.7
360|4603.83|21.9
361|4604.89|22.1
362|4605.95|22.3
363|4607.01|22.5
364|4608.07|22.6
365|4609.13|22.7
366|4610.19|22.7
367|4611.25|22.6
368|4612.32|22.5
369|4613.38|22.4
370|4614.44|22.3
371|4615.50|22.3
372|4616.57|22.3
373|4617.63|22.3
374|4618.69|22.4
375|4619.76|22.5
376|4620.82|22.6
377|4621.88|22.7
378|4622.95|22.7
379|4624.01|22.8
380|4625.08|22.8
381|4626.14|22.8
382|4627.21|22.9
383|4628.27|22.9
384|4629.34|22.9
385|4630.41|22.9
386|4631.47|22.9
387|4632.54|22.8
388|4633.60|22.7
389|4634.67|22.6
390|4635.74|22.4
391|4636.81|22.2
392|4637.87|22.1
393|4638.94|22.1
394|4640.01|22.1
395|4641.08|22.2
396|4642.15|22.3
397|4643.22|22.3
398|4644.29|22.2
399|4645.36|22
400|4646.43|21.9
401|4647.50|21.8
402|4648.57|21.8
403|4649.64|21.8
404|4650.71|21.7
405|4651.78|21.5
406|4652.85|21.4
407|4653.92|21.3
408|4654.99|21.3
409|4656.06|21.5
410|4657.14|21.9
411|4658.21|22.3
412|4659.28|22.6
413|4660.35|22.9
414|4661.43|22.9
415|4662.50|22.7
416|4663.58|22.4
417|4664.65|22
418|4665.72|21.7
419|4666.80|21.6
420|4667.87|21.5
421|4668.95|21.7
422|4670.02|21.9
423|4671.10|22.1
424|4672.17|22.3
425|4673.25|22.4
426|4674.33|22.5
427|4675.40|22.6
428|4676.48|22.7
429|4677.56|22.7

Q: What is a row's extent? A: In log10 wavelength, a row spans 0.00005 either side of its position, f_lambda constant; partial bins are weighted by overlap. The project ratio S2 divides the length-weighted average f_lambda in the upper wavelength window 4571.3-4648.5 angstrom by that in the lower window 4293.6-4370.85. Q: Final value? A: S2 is 1.42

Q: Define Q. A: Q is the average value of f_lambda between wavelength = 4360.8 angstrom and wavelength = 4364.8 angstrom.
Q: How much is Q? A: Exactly 19.1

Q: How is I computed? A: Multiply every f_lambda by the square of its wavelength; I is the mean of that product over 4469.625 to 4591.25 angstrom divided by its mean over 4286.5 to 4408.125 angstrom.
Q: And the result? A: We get 1.47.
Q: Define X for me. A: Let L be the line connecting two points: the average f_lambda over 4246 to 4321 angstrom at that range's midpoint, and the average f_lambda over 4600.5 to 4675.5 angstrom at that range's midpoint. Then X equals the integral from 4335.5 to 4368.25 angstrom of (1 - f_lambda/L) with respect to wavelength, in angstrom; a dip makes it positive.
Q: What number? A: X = -4.81 angstrom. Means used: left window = 13.4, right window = 22.3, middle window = 17.3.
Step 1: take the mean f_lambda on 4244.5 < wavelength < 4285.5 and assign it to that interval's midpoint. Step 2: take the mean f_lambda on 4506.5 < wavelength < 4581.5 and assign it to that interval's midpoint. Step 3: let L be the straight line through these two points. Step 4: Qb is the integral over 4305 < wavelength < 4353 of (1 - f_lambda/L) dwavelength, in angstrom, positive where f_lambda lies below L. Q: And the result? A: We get -0.9 angstrom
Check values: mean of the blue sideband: 13.6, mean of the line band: 15.7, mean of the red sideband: 21.3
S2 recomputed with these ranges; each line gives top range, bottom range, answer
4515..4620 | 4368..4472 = 1.23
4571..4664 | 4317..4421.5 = 1.32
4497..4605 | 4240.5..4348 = 1.51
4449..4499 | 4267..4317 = 1.50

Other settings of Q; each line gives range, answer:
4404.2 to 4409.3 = 15.9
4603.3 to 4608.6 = 22.3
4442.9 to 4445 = 18.6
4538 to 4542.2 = 21.1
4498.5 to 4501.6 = 21.3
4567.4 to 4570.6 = 22.6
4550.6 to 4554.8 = 21.8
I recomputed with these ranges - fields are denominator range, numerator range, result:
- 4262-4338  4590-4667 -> 1.83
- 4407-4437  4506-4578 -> 1.25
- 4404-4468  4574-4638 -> 1.34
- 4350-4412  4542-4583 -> 1.41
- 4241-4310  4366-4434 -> 1.37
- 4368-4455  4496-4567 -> 1.29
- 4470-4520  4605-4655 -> 1.12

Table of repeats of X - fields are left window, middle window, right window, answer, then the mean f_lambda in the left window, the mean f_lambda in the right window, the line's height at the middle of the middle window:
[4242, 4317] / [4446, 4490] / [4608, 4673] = -3.4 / 13.3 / 22.3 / 18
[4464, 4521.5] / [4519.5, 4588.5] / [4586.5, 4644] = 1.8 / 21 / 22.5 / 21.7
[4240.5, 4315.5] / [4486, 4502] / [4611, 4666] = -1.5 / 13.3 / 22.3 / 18.7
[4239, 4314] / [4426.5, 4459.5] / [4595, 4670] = -0.7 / 13.3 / 22.3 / 17.5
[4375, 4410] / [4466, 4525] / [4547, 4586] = -4.7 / 16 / 21.9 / 19.5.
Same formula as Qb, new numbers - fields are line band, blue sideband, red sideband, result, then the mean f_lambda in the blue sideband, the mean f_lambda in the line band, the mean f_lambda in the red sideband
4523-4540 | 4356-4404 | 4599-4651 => 0.6 angstrom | 16.9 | 19.5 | 22.4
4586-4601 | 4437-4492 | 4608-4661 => -0.6 angstrom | 19.2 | 22.4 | 22.3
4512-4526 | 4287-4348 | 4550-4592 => -0.3 angstrom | 14.6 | 20.9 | 22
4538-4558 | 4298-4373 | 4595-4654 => -0.8 angstrom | 15.9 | 21.4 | 22.3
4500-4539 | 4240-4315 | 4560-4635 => -1.5 angstrom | 13.3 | 20.9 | 22.3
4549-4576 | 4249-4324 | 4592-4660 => -2.0 angstrom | 13.4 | 22.2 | 22.3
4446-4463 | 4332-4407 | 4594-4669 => 0.7 angstrom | 16.8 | 17.8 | 22.3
